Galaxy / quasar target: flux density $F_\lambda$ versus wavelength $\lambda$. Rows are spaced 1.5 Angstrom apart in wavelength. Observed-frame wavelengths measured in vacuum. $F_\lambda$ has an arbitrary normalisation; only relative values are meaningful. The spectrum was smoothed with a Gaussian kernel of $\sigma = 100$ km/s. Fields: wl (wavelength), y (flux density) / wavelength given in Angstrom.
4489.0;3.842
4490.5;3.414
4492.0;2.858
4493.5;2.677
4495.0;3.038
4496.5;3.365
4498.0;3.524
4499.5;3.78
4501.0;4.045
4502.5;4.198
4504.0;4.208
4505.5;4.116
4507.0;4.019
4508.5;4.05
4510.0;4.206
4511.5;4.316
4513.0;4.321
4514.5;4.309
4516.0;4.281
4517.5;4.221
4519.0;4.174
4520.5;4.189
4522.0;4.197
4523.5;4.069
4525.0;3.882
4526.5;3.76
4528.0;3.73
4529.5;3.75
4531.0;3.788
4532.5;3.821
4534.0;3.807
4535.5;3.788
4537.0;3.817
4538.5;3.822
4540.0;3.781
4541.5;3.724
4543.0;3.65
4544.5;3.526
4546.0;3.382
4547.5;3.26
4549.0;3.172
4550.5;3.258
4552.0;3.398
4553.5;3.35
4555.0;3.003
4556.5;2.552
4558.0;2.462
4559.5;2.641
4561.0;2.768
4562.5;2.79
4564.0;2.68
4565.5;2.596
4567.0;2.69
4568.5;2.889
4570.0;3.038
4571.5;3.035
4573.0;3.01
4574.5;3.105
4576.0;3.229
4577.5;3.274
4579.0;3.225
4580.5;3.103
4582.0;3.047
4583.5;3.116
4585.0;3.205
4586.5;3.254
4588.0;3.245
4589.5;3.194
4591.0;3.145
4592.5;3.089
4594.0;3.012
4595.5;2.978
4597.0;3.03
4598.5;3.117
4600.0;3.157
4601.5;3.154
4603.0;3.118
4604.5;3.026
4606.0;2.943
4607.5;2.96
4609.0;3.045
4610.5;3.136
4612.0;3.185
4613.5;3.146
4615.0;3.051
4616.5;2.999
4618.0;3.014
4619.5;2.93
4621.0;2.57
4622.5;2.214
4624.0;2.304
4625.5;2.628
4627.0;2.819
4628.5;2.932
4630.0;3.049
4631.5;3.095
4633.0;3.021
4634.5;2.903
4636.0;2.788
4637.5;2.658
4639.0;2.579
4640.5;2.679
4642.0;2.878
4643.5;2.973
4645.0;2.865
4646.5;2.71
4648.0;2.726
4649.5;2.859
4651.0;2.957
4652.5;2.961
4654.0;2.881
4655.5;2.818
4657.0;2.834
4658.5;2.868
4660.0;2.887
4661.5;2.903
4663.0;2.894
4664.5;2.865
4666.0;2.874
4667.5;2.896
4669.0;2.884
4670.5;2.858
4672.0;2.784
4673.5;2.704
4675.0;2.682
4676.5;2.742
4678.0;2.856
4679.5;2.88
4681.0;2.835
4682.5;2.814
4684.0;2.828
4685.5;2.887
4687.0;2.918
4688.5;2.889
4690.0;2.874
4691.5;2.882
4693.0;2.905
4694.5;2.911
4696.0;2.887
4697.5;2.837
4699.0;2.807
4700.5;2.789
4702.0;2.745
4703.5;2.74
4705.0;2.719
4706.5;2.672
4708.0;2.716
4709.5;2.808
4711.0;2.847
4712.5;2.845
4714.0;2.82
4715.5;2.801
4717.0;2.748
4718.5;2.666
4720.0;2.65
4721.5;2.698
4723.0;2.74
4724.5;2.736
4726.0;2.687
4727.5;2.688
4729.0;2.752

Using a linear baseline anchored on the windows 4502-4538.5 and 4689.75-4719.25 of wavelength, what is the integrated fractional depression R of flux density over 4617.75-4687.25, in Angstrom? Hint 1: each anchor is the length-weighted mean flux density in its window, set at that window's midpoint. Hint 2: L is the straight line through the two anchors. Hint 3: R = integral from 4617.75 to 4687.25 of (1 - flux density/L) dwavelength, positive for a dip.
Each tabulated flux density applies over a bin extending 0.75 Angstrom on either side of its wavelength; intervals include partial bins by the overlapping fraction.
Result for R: 7.18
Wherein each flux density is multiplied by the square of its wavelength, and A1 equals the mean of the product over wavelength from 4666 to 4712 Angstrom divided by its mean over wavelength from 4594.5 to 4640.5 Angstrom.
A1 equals 1.00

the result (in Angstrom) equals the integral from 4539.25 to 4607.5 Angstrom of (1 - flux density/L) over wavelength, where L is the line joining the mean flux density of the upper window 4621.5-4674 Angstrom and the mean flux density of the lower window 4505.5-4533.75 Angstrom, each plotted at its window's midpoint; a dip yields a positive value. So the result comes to 8.4 Angstrom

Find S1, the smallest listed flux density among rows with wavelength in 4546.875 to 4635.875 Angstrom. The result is 2.214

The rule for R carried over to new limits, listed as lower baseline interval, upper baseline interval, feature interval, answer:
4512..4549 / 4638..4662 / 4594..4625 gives 2.3 Angstrom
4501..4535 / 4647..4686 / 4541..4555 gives 1.6 Angstrom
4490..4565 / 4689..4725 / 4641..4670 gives 1.5 Angstrom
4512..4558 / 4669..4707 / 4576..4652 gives 6.7 Angstrom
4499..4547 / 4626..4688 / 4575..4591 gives 1.3 Angstrom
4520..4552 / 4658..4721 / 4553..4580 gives 4.8 Angstrom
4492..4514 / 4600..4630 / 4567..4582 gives 0.7 Angstrom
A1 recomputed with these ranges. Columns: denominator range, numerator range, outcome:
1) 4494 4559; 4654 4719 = 0.81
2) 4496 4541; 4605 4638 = 0.76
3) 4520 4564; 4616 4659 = 0.84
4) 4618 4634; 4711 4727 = 1.03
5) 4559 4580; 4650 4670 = 1.02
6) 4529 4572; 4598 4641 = 0.92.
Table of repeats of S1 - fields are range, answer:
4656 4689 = 2.682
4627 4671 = 2.579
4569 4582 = 3.01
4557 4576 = 2.462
